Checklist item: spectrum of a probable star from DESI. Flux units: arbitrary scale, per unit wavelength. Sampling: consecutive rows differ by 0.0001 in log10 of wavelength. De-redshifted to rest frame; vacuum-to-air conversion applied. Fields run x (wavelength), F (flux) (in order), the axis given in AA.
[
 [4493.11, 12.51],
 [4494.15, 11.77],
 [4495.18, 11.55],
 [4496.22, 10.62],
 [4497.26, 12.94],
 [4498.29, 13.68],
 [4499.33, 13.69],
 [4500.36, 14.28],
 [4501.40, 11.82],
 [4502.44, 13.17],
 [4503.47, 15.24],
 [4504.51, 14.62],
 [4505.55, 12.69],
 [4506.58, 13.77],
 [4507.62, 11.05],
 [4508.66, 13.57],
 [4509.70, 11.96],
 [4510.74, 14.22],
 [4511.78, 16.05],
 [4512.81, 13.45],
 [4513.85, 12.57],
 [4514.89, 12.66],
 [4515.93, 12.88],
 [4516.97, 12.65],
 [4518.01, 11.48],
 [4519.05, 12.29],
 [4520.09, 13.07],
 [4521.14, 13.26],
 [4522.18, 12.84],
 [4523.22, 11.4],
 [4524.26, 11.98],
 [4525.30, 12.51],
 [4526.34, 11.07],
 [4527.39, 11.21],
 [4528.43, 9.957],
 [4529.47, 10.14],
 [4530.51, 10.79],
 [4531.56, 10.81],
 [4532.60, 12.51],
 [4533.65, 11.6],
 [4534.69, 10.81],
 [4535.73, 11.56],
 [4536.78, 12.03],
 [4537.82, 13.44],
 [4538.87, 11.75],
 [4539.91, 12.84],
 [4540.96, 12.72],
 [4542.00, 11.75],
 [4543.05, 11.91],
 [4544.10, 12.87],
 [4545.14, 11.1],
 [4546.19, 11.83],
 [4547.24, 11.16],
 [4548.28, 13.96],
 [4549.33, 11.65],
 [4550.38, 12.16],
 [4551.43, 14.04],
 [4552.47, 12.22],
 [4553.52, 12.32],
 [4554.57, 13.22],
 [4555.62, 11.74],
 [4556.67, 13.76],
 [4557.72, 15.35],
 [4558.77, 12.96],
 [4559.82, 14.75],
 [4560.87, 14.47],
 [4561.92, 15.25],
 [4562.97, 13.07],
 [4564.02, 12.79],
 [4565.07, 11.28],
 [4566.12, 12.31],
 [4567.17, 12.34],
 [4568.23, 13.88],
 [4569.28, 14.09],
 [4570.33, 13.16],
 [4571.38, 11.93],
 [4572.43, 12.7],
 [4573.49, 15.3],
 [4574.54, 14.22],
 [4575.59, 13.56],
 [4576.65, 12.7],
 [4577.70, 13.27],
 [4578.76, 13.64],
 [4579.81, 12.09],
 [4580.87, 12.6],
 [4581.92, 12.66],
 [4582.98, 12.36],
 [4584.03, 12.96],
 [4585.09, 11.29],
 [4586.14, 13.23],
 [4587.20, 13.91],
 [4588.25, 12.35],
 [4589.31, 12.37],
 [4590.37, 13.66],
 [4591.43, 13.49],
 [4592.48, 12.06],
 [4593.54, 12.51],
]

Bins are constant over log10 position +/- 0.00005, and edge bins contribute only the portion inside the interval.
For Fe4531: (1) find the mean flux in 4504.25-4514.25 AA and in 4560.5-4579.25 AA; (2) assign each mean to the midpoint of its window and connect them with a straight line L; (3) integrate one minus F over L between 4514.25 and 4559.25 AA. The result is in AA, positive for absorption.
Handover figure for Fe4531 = 3.9 AA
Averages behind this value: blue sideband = 13.4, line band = 12.2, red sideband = 13.3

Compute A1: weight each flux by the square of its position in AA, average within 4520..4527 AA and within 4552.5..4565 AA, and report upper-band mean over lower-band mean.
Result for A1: 1.12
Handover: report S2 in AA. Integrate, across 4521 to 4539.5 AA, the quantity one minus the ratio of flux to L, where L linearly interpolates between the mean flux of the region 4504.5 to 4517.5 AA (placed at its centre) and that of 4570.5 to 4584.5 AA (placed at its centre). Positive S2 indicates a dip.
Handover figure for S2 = 2.2 AA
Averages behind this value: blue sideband 13.2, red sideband 13.1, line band 11.6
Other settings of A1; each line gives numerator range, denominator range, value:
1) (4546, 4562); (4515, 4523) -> 1.06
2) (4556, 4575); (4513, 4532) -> 1.16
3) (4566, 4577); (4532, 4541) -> 1.12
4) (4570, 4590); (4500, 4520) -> 1.02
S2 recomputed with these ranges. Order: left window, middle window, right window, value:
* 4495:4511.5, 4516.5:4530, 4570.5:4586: 1.3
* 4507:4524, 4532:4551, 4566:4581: 1.3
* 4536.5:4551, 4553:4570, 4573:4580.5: -0.6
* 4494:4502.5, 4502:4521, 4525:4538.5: -1.6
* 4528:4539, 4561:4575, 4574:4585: -0.8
